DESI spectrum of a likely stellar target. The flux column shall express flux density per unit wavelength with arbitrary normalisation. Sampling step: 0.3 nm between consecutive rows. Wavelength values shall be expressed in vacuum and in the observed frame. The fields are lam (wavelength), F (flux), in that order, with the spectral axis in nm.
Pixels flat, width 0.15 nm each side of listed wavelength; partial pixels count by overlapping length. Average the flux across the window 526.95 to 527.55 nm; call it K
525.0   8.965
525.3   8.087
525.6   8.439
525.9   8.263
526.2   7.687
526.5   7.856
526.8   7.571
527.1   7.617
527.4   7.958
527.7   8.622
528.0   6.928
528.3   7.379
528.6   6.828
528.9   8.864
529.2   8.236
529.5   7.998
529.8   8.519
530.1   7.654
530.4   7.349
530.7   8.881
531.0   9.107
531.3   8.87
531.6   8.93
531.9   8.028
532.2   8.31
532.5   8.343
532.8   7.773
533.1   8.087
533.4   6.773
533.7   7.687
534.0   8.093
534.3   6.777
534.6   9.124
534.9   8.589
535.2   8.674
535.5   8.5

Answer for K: 7.79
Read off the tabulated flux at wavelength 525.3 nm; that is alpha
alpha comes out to 8.087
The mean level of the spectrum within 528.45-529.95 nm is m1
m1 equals 8.09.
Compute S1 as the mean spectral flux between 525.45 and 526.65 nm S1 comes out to 8.06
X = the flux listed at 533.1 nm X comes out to 8.087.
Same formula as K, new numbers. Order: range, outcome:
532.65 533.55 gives 7.54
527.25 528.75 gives 7.54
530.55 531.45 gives 8.95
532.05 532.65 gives 8.33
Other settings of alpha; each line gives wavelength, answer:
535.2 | 8.674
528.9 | 8.864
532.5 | 8.343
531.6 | 8.93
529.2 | 8.236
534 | 8.093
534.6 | 9.124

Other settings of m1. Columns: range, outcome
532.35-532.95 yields 8.06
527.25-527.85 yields 8.29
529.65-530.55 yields 7.84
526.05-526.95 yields 7.7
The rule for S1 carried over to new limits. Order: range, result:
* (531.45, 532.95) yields 8.28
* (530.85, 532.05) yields 8.73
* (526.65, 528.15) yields 7.74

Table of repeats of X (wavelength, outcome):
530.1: 7.654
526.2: 7.687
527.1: 7.617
